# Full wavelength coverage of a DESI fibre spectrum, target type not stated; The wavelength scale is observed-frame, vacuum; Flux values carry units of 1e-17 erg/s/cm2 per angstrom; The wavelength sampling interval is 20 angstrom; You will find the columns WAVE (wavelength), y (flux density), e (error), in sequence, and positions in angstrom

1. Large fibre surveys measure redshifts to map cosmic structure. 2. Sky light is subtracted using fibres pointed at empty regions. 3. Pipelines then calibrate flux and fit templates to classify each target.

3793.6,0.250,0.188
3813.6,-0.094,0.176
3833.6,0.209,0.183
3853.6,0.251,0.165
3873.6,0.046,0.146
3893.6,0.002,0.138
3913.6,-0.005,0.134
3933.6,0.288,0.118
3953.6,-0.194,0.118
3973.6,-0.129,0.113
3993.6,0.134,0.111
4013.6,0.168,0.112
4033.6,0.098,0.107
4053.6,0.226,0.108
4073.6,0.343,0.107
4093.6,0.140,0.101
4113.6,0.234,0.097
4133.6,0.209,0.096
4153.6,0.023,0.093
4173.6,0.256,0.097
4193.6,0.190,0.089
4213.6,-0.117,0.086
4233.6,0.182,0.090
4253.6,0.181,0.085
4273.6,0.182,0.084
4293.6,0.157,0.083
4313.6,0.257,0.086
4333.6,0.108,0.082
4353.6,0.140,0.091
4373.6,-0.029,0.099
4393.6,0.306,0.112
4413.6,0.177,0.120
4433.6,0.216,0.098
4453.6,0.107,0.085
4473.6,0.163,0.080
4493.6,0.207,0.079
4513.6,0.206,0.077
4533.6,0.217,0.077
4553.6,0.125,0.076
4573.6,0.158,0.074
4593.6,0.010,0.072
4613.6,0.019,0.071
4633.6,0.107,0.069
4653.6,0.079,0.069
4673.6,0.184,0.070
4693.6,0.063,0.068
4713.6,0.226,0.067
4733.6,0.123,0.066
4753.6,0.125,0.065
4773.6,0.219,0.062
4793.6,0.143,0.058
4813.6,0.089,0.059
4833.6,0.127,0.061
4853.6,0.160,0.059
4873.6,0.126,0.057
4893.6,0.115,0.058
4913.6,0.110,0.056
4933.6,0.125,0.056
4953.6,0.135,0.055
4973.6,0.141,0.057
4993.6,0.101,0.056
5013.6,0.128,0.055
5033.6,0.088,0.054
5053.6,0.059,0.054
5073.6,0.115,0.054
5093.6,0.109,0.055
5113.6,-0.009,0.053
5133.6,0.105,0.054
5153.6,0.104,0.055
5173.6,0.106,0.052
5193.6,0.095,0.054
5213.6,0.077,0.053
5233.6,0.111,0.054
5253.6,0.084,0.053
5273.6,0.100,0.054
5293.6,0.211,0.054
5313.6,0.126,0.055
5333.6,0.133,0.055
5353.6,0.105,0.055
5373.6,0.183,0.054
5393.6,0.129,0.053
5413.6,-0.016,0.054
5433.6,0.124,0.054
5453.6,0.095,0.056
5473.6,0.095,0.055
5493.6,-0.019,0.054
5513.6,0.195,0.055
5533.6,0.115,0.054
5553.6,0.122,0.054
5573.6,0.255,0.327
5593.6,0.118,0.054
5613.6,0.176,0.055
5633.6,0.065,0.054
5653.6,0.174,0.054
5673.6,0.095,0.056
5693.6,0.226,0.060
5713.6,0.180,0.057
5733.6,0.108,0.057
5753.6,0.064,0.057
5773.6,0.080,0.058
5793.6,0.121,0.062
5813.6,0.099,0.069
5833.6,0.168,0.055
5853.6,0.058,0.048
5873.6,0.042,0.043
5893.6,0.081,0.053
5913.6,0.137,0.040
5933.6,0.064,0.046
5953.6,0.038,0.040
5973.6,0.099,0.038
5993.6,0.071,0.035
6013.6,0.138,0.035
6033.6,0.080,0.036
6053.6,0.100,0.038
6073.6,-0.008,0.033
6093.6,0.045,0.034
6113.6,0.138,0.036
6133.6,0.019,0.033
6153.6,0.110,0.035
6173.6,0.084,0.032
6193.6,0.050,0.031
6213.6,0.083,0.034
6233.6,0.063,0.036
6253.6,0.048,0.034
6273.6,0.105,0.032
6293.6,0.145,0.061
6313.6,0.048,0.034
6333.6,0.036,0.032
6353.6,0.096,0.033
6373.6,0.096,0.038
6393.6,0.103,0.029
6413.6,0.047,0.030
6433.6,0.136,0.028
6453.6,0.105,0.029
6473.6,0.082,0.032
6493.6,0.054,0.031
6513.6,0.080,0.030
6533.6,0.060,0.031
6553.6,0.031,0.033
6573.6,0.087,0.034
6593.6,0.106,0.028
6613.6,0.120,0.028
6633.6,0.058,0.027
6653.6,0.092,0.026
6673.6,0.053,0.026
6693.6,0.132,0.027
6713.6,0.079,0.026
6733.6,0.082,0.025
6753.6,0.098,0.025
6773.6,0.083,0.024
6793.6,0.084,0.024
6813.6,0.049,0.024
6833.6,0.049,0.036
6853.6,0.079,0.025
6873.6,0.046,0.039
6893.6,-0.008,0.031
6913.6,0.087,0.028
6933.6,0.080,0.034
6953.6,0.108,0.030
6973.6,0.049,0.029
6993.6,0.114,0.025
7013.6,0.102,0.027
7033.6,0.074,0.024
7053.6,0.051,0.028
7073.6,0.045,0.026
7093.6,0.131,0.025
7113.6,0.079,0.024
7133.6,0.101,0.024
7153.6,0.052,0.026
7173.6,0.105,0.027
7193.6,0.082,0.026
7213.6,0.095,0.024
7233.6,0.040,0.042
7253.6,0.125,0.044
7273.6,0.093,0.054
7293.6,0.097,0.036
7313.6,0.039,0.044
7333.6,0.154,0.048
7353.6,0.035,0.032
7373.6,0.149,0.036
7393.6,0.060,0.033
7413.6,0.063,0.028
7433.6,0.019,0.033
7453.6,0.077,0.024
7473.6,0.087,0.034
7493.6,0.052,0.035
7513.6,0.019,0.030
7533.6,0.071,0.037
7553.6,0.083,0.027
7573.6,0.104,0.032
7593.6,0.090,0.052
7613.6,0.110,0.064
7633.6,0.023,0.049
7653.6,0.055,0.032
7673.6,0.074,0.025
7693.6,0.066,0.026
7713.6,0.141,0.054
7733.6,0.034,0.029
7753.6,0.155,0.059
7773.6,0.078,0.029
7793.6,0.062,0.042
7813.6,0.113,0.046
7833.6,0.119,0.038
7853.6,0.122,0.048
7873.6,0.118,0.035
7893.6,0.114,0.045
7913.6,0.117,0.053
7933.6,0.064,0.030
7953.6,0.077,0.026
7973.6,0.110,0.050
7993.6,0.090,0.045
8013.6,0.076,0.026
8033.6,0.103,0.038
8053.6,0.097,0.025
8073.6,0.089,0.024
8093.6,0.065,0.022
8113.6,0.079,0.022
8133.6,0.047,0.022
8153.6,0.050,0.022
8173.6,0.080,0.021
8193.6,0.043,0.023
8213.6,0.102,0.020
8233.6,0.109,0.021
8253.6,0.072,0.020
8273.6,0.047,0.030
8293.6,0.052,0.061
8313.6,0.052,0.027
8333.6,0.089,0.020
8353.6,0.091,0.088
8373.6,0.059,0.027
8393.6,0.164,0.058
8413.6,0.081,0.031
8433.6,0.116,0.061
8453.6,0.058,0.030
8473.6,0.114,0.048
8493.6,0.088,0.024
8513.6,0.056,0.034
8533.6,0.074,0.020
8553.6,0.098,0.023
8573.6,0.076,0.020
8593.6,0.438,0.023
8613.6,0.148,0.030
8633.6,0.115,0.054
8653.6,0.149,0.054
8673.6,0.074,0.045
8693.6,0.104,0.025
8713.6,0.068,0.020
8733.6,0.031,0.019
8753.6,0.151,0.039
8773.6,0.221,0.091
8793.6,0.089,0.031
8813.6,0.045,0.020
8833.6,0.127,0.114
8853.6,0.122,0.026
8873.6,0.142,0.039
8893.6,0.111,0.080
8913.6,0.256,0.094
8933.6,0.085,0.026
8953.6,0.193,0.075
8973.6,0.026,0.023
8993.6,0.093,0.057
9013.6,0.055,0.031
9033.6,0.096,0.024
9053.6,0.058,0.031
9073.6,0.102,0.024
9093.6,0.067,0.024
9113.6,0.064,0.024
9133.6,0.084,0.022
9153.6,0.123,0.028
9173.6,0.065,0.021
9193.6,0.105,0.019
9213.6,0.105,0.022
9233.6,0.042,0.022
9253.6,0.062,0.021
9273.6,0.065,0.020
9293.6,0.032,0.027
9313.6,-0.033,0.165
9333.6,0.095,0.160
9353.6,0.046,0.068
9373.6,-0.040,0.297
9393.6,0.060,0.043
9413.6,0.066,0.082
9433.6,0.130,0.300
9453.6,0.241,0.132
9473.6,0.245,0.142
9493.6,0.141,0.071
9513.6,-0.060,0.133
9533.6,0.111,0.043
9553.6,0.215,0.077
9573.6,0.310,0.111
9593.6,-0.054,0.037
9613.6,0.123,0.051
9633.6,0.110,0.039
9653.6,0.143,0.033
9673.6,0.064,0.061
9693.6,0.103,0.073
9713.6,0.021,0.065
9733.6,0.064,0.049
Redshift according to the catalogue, 1.30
